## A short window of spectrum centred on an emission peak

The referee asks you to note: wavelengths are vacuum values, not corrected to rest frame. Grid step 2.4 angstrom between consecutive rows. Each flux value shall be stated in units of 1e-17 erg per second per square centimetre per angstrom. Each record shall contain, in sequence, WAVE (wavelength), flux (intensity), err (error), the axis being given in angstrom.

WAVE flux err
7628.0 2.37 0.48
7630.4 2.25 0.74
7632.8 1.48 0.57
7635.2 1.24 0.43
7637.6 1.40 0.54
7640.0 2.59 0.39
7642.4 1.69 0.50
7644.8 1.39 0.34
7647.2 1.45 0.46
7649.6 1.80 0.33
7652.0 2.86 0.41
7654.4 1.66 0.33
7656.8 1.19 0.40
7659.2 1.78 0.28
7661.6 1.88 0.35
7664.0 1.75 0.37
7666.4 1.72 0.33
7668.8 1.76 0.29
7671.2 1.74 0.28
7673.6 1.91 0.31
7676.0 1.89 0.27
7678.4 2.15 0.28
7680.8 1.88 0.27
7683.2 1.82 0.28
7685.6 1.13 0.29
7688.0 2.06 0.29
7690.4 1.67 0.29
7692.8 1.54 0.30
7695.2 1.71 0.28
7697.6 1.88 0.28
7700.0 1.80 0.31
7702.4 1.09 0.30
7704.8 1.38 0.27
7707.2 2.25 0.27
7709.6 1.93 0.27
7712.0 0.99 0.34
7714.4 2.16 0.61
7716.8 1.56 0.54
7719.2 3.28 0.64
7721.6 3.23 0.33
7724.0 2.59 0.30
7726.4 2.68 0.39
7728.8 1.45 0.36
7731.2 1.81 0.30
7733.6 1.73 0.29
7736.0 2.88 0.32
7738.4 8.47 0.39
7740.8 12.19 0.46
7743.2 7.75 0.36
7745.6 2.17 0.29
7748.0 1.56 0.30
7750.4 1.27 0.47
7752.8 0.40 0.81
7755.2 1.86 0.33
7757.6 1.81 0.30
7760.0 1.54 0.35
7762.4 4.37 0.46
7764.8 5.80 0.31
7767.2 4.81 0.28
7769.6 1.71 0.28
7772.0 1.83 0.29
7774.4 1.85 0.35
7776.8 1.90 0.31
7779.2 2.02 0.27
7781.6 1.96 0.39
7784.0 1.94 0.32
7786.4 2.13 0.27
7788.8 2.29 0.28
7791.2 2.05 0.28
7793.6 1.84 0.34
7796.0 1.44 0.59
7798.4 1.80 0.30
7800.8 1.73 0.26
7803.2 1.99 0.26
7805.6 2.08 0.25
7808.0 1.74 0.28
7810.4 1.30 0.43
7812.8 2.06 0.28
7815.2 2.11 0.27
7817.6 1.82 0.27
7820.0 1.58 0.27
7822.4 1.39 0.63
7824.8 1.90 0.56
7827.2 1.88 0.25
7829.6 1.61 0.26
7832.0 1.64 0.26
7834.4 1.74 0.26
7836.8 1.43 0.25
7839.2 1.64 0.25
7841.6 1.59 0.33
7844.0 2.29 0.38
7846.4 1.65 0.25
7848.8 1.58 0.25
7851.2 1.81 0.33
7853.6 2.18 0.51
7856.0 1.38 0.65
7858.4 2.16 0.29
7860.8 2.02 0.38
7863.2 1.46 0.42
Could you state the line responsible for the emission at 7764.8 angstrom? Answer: [N II] 6583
